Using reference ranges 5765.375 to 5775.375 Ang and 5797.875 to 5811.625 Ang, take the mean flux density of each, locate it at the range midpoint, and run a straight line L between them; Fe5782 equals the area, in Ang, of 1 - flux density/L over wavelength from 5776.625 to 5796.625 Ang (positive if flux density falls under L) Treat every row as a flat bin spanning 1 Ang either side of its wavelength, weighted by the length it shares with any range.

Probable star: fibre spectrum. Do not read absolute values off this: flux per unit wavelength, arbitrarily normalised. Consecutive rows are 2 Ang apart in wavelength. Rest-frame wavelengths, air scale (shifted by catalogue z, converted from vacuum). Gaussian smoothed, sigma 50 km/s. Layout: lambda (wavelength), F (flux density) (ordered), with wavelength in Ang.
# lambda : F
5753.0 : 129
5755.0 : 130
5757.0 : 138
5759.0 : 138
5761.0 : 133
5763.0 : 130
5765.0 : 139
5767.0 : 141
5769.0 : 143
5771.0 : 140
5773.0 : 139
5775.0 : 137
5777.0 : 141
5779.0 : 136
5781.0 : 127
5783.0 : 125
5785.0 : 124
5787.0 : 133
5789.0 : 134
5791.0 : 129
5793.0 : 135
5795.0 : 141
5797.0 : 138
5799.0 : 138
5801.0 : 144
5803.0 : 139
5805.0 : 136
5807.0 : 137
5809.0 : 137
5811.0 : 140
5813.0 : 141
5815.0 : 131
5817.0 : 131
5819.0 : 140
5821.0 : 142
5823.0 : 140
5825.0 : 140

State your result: 1.0 Ang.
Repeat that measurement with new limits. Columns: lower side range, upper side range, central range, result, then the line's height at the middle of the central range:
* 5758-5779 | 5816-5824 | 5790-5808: 0.1 Ang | 138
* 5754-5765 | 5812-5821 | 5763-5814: -0.4 Ang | 135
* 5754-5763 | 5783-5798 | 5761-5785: -0.3 Ang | 134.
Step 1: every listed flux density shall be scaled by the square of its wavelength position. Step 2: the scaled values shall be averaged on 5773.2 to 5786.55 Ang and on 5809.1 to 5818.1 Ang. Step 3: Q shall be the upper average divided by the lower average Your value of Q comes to 1.04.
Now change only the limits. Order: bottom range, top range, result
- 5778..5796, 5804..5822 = 1.05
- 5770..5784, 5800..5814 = 1.04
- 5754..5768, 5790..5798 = 1.01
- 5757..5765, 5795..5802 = 1.05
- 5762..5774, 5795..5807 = 1.01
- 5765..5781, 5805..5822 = 1.00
